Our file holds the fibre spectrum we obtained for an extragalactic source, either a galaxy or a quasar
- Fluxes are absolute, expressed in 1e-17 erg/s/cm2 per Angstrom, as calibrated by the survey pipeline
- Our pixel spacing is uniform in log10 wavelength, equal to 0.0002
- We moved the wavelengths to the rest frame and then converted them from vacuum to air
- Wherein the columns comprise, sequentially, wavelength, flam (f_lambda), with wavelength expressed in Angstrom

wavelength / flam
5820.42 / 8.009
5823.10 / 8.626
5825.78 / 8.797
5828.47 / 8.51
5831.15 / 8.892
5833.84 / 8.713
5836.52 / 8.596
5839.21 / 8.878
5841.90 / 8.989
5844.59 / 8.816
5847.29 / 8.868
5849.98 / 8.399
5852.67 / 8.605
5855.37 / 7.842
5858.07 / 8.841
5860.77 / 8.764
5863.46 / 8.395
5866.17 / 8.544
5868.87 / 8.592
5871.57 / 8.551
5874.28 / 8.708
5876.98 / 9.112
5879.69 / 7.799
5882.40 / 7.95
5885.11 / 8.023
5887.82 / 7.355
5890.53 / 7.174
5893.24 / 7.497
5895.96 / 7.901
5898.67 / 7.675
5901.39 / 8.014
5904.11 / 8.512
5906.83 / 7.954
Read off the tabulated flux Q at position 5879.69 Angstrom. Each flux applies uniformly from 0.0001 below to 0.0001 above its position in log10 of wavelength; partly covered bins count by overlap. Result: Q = 7.799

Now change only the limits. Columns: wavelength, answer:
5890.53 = 7.174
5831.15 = 8.892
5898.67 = 7.675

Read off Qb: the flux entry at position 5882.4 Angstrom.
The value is 7.95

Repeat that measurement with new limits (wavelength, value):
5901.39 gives 8.014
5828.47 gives 8.51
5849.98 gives 8.399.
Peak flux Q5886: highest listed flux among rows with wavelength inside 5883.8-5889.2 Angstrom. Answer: 8.023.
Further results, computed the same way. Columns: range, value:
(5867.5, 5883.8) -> 9.112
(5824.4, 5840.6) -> 8.892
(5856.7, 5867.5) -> 8.841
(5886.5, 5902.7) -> 8.014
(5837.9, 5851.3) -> 8.989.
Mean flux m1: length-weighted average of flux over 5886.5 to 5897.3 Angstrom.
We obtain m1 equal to 7.48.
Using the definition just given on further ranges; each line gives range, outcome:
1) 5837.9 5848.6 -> 8.88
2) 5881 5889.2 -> 7.77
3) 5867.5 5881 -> 8.56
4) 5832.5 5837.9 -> 8.66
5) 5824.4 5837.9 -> 8.7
